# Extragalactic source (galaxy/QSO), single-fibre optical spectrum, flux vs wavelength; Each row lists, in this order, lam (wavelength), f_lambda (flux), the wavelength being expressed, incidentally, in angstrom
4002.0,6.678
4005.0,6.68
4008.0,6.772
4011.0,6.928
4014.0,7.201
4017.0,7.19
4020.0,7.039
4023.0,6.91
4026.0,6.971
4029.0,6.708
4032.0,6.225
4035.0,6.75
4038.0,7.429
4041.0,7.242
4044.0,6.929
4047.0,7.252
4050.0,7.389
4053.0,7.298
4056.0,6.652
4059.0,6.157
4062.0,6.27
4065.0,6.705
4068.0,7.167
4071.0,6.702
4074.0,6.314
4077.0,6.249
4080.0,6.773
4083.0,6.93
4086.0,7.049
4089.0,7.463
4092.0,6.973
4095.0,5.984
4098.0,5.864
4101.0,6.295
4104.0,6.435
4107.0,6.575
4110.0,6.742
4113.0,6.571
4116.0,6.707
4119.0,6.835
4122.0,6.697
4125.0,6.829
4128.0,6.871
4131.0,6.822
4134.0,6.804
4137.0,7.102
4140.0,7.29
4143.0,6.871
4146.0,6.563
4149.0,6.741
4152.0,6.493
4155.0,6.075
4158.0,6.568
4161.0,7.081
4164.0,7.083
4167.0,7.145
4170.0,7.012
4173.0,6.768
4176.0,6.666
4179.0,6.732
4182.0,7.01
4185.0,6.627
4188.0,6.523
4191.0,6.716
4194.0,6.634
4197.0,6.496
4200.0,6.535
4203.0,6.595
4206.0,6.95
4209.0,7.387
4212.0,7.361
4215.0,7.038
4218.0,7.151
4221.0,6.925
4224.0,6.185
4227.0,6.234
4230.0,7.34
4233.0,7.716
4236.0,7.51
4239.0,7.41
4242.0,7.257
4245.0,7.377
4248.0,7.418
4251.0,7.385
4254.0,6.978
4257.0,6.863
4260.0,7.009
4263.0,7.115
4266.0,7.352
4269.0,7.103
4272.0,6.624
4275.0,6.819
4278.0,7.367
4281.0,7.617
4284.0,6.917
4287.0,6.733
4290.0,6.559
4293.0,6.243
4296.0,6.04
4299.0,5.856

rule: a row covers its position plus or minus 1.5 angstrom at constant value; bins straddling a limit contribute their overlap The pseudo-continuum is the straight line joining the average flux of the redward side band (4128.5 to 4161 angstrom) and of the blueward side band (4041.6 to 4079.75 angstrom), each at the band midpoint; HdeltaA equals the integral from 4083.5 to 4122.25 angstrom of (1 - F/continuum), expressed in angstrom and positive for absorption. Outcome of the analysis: 0.7 angstrom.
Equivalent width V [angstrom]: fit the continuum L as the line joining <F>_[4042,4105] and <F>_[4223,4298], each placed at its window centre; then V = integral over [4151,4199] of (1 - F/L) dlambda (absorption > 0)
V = 1.0 angstrom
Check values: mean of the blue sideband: 6.71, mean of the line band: 6.73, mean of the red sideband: 7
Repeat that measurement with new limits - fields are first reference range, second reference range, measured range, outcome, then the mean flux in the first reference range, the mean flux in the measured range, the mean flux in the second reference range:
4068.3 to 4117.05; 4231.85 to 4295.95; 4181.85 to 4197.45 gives 0.5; 6.61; 6.65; 7.09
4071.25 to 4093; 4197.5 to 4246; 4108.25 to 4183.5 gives 1.3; 6.81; 6.8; 7.05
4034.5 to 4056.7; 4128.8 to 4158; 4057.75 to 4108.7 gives 3.0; 7.15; 6.59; 6.74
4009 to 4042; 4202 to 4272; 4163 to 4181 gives 0.4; 6.96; 6.9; 7.11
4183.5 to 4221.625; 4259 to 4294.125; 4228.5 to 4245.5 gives -1.3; 6.84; 7.44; 6.96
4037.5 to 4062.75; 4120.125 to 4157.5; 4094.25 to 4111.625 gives 1.3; 6.96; 6.33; 6.76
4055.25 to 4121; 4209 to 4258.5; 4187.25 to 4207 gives 1.1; 6.61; 6.63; 7.14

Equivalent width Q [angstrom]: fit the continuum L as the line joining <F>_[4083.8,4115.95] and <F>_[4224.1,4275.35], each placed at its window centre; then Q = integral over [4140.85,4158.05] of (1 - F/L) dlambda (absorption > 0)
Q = 0.51 angstrom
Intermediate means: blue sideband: 6.61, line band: 6.58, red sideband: 7.13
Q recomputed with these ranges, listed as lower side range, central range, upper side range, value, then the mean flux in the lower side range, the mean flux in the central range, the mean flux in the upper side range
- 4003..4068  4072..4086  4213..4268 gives 0.6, 6.9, 6.62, 7.13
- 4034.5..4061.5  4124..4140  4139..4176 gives -0.2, 6.99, 6.93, 6.8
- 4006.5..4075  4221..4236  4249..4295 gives 0.0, 6.88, 6.94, 6.97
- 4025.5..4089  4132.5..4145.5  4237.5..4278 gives 0.0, 6.83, 6.98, 7.14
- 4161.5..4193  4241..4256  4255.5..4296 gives -0.8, 6.83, 7.27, 6.91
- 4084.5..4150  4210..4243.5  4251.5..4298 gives -1.3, 6.73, 7.11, 6.89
